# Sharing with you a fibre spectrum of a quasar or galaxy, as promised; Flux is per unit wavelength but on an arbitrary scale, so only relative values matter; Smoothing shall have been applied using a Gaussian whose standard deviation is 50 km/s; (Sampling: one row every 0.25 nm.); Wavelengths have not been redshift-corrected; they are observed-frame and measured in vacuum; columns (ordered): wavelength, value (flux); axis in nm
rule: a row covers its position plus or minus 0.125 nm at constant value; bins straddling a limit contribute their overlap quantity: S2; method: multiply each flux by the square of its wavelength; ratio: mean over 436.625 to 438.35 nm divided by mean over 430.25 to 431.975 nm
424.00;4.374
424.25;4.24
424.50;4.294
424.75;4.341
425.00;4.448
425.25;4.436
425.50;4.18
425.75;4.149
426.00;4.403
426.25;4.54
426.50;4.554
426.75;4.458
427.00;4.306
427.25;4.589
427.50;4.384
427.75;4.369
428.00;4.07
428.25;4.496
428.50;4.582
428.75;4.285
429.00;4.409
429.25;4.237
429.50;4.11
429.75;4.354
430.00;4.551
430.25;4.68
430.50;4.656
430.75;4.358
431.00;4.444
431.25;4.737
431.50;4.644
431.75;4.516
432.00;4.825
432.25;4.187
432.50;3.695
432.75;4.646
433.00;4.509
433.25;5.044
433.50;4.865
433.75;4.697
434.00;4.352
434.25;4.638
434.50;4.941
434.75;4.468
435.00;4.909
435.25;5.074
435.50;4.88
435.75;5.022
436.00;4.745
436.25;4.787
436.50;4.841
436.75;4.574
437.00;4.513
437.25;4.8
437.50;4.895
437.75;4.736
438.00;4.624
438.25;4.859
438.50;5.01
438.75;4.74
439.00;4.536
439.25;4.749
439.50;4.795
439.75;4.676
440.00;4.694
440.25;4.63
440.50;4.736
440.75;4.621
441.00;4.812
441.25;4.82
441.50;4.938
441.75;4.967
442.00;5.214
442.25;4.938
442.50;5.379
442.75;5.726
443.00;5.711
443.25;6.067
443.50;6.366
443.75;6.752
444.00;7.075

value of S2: 1.1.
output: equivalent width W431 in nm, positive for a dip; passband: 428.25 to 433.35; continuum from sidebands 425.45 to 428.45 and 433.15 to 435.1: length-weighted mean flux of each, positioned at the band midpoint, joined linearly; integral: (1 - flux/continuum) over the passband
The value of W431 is 0.11 nm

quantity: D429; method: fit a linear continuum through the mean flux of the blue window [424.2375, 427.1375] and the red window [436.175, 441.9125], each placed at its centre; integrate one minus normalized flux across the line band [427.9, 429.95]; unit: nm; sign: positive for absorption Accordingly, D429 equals 0.06 nm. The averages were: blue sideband 4.37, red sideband 4.76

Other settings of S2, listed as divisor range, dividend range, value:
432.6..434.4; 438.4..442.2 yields 1.06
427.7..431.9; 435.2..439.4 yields 1.11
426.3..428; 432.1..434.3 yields 1.05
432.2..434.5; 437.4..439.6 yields 1.07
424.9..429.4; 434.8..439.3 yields 1.14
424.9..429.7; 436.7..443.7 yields 1.21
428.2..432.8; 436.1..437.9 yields 1.10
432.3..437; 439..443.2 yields 1.09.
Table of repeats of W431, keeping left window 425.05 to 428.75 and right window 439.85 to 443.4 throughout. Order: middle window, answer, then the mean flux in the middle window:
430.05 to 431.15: 0.01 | 4.54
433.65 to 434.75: 0.02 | 4.63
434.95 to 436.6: -0.03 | 4.89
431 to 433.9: 0.05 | 4.57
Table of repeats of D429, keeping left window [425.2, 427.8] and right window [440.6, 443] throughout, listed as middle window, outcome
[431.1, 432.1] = -0.01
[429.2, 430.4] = 0.04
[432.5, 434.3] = 0.04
